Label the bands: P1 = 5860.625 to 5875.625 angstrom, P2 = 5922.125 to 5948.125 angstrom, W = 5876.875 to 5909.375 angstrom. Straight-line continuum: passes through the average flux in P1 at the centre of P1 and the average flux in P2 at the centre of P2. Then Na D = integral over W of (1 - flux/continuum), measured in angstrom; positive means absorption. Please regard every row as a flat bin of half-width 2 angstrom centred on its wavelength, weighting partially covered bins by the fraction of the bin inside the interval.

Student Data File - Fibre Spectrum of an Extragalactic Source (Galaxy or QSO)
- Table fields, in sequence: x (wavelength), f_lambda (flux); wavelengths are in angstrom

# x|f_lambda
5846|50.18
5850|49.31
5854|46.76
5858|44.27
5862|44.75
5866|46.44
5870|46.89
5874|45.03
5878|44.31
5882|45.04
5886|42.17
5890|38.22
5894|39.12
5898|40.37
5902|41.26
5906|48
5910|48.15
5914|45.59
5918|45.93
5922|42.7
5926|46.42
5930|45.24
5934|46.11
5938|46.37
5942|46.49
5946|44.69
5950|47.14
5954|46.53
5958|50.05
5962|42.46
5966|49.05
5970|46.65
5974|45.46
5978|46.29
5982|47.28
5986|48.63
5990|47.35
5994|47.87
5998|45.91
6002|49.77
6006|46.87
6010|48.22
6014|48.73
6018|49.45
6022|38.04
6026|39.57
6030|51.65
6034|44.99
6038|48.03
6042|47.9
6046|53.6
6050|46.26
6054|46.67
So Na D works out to 2.3 angstrom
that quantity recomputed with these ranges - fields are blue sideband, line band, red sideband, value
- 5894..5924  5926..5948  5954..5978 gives -0.2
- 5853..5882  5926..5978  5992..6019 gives 0.8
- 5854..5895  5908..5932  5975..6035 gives -0.4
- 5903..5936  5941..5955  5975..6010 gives 0.1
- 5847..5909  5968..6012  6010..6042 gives -1.6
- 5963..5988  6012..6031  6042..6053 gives 1.3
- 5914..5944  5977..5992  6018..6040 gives -0.7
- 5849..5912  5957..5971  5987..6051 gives -0.3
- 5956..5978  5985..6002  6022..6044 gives -0.5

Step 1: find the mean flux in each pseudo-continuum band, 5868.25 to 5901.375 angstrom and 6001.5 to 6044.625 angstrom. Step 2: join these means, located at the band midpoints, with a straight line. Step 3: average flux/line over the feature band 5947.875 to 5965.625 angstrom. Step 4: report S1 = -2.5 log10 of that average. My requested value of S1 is -0.05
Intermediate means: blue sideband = 42.6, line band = 46.8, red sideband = 46.6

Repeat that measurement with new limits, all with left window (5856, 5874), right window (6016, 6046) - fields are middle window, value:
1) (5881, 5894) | 0.11 mag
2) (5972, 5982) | 0.00 mag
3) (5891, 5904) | 0.14 mag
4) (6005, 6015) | -0.04 mag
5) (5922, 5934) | 0.01 mag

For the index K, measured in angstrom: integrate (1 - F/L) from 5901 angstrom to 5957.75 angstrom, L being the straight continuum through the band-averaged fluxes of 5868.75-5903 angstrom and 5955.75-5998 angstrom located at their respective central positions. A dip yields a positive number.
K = -1.70 angstrom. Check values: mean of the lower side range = 42.4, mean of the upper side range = 47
